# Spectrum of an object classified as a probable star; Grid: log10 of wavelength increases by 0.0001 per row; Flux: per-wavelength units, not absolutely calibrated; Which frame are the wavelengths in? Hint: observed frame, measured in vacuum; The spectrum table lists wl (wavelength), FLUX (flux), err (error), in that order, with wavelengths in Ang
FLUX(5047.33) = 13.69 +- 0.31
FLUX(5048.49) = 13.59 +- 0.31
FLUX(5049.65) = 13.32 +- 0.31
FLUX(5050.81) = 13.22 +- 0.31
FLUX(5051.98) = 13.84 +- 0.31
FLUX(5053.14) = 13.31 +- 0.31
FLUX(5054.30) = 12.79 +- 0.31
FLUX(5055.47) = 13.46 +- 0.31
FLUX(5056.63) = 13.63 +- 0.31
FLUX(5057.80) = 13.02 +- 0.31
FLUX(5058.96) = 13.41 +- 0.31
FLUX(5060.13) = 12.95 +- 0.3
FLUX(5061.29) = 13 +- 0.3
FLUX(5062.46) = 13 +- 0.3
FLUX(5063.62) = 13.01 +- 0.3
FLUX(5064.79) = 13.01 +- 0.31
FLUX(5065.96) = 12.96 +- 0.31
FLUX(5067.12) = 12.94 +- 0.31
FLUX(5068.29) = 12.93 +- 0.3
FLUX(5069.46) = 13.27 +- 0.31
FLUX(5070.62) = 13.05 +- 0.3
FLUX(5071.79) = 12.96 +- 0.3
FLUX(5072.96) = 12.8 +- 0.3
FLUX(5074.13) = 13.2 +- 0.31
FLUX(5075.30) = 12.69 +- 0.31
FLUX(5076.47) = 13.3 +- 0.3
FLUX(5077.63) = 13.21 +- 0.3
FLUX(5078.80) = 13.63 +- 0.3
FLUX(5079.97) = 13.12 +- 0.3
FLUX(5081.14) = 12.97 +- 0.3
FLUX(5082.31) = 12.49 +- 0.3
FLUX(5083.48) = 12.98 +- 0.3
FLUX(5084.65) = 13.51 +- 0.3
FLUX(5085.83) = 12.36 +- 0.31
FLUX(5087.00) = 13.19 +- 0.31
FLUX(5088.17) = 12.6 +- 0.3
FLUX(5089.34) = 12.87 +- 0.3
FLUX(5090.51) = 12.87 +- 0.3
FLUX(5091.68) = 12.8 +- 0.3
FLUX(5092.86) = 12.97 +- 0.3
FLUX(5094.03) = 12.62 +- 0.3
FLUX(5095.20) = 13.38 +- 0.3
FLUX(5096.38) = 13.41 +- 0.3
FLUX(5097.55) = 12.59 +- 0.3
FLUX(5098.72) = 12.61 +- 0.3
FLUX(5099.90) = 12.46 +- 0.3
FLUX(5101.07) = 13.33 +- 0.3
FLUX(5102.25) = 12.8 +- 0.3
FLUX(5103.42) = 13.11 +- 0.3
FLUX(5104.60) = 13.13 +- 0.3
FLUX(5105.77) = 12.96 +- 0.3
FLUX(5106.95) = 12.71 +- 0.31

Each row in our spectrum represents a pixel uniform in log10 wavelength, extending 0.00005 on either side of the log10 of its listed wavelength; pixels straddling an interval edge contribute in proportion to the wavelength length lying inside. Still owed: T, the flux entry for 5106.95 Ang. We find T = 12.71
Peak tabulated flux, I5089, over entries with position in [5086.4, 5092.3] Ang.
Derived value 13.19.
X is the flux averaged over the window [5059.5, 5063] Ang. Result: 13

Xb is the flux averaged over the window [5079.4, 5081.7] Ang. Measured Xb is 13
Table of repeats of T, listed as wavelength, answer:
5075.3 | 12.69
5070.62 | 13.05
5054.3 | 12.79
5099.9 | 12.46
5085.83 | 12.36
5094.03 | 12.62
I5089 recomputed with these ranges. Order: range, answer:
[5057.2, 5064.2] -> 13.41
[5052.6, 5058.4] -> 13.63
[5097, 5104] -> 13.33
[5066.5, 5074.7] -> 13.27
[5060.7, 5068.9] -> 13.01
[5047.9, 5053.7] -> 13.84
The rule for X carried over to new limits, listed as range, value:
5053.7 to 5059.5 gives 13.3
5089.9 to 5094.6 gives 12.8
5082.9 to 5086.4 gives 12.9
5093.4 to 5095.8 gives 13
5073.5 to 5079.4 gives 13.2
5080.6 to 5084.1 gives 12.8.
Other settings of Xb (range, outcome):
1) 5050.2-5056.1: 13.3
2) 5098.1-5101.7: 12.8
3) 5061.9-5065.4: 13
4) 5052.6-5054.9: 13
